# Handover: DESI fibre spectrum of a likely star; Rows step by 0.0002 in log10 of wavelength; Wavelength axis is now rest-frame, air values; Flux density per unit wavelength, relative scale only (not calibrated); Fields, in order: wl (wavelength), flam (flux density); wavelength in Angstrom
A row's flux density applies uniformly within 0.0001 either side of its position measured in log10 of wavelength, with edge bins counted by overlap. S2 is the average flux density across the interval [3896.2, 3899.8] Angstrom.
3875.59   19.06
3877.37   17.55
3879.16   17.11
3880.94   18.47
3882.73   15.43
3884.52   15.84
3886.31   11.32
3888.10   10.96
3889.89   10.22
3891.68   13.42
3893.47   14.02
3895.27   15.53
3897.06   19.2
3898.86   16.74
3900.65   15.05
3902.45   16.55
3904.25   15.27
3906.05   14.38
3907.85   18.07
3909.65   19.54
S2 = 17.9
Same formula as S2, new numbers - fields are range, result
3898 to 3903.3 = 16.1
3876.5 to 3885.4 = 16.9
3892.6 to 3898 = 16.2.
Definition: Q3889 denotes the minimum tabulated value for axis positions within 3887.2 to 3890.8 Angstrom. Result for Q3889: 10.22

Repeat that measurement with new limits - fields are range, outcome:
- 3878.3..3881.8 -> 17.11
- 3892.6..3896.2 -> 14.02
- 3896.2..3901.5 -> 15.05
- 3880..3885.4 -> 15.43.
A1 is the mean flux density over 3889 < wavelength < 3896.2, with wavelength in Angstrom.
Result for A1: 13.3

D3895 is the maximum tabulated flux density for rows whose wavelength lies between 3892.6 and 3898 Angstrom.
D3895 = 19.2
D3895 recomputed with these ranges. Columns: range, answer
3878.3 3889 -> 18.47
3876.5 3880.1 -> 17.55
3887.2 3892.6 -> 13.42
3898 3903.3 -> 16.74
